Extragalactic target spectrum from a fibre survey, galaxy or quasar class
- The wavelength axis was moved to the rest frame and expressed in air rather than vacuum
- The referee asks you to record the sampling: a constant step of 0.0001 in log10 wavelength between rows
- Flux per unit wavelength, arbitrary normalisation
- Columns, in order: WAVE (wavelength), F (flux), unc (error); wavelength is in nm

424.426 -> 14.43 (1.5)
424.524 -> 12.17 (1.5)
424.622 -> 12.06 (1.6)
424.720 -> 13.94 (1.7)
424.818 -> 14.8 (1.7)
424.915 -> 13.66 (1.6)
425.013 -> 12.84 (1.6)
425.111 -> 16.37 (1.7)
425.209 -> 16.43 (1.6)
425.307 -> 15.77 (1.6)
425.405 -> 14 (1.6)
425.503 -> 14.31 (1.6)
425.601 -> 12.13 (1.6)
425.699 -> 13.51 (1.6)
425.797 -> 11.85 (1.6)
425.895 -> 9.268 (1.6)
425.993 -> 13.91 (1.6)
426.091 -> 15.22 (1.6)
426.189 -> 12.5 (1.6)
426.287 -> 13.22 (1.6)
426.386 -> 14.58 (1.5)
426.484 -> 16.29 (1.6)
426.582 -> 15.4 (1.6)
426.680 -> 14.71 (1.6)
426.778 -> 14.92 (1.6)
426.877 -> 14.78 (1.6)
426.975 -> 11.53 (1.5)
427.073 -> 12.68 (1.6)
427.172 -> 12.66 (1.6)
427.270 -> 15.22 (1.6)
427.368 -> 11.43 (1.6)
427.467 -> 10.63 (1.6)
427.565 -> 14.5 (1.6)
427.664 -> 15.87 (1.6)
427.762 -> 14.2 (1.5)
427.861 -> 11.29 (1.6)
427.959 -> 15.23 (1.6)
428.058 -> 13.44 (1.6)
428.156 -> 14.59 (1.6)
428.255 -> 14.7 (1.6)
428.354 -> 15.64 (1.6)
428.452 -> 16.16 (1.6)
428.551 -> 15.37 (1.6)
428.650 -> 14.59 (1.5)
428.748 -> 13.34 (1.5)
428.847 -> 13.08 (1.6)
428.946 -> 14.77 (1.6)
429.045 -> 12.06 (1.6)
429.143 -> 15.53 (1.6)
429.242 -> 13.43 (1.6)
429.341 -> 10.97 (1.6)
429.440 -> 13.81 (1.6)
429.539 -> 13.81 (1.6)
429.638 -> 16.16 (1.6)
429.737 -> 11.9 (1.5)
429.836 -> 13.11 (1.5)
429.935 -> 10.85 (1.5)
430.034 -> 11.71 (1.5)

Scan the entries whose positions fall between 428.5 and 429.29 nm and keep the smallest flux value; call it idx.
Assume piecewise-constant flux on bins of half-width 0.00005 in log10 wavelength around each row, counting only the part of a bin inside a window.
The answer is 12.06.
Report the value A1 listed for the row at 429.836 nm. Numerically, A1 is 13.11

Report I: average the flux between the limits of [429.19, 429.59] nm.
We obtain 13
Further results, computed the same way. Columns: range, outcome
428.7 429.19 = 13.8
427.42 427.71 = 13.7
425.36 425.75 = 13.5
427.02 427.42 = 13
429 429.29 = 13.7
